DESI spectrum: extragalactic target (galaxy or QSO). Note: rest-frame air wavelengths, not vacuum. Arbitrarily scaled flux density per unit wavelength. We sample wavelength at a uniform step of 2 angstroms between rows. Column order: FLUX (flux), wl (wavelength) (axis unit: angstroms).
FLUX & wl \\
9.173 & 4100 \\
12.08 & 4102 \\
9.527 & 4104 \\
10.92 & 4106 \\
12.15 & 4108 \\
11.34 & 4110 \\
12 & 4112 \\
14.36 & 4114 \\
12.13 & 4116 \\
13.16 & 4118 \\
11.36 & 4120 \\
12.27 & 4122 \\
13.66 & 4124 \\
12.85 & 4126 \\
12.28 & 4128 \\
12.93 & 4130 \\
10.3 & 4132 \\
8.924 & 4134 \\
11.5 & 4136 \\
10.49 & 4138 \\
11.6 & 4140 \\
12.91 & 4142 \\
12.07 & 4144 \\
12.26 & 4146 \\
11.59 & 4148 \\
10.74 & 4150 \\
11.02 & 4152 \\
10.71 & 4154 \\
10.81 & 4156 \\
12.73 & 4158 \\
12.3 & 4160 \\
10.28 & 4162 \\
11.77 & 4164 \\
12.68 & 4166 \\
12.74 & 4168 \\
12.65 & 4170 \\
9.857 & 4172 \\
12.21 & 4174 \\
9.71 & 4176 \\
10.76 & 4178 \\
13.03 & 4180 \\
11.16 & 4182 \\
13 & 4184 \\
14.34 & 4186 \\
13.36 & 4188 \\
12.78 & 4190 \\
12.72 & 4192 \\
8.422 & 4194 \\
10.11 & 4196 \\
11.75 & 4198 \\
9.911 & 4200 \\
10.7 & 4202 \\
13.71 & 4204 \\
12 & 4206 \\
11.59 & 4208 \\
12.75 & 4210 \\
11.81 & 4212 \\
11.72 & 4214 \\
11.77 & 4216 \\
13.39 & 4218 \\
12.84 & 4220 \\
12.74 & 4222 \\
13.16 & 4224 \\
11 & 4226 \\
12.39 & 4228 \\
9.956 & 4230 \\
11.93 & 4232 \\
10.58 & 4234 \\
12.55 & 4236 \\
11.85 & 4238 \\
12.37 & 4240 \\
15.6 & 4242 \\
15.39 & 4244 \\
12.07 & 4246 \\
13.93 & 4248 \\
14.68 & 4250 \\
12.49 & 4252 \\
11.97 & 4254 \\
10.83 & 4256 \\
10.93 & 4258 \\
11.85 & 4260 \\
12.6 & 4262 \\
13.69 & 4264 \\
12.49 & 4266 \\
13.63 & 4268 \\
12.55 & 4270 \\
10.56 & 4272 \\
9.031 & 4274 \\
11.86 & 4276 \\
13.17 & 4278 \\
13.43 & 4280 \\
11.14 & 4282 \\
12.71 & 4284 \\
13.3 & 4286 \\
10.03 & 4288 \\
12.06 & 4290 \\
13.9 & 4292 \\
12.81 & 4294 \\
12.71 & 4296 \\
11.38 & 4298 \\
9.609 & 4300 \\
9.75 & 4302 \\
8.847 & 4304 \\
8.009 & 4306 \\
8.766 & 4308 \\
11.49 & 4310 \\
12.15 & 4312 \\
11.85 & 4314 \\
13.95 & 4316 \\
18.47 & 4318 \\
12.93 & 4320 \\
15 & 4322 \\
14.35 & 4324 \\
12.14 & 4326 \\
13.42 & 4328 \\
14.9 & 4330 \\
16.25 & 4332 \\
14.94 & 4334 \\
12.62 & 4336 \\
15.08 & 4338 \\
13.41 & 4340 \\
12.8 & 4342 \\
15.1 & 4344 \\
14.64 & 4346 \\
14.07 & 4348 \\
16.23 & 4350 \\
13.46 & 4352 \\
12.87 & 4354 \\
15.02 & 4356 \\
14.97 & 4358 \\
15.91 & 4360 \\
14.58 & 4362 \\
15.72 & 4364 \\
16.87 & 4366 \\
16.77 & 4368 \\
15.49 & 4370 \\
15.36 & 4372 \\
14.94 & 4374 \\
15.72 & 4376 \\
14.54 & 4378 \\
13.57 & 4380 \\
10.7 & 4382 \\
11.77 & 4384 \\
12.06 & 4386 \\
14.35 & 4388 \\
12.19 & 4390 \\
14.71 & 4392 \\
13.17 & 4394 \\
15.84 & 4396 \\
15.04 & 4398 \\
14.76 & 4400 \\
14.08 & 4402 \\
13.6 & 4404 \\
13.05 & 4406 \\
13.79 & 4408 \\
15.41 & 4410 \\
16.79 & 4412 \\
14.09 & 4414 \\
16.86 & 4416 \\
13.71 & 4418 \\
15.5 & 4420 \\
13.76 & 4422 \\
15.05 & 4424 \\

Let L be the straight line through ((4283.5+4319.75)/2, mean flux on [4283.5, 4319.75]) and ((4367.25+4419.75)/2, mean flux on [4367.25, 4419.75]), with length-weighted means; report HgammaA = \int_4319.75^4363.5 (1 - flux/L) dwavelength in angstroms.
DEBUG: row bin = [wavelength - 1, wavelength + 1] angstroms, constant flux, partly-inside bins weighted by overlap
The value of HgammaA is -5.0 angstroms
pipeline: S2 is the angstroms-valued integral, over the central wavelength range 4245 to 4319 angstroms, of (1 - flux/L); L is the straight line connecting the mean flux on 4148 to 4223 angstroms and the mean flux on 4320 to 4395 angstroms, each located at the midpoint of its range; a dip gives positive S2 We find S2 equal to 6.6 angstroms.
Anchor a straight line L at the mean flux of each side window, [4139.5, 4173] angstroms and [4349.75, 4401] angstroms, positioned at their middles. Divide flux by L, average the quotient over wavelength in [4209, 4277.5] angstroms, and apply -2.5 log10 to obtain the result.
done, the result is 0.039 mag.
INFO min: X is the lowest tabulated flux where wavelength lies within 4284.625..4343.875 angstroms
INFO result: 8.009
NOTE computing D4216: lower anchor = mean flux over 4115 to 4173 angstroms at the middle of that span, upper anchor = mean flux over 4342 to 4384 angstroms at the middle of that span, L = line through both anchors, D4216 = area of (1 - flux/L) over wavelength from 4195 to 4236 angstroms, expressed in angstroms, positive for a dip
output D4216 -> 2.9 angstroms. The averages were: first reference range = 11.7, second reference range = 14.7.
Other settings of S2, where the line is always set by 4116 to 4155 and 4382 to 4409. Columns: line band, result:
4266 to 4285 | 1.06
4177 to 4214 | 0.86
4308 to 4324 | -0.47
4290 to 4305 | 1.81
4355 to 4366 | -1.67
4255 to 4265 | 0.52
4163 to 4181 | 0.42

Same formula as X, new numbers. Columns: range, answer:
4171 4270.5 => 8.422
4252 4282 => 9.031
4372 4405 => 10.7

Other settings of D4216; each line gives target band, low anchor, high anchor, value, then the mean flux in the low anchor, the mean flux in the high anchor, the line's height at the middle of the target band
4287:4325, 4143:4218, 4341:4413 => 4.16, 11.7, 14.4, 13.5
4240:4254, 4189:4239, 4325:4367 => -1.47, 11.8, 14.5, 12.5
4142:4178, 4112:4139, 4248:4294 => 1.56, 12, 12.3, 12.1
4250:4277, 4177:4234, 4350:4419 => 1.63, 11.9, 14.5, 12.8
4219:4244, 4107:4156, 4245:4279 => -0.44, 11.8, 12.3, 12.2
